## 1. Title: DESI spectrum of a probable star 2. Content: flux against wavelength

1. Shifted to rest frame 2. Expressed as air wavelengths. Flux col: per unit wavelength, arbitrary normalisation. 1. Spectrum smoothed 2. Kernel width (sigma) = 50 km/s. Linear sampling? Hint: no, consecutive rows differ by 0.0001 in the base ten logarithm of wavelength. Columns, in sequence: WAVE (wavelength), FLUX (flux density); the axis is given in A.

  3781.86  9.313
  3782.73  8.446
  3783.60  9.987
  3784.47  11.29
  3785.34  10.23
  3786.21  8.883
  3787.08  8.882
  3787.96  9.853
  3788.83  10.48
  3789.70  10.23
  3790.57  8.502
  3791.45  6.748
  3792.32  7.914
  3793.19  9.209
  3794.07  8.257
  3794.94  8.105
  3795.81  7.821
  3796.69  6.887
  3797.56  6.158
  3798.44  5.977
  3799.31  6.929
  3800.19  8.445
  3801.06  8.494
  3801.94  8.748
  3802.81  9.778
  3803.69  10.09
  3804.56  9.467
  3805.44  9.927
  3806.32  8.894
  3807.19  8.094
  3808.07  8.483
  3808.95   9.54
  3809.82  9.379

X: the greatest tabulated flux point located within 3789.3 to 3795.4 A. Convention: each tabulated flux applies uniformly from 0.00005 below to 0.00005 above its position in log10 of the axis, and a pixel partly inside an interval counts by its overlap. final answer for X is 10.23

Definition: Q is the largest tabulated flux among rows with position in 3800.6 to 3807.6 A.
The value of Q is 10.09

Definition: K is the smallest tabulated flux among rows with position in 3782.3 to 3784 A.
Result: 8.446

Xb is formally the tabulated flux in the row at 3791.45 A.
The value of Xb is 6.748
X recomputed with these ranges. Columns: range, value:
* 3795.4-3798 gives 7.821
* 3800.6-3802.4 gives 8.748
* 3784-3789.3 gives 11.29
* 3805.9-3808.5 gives 8.894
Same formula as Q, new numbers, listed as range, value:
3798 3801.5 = 8.494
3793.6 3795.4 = 8.257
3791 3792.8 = 7.914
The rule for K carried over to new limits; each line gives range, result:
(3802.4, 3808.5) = 8.094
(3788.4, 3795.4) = 6.748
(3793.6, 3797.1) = 6.887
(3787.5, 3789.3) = 9.853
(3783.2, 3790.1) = 8.882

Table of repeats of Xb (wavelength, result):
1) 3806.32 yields 8.894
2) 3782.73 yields 8.446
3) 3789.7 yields 10.23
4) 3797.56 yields 6.158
